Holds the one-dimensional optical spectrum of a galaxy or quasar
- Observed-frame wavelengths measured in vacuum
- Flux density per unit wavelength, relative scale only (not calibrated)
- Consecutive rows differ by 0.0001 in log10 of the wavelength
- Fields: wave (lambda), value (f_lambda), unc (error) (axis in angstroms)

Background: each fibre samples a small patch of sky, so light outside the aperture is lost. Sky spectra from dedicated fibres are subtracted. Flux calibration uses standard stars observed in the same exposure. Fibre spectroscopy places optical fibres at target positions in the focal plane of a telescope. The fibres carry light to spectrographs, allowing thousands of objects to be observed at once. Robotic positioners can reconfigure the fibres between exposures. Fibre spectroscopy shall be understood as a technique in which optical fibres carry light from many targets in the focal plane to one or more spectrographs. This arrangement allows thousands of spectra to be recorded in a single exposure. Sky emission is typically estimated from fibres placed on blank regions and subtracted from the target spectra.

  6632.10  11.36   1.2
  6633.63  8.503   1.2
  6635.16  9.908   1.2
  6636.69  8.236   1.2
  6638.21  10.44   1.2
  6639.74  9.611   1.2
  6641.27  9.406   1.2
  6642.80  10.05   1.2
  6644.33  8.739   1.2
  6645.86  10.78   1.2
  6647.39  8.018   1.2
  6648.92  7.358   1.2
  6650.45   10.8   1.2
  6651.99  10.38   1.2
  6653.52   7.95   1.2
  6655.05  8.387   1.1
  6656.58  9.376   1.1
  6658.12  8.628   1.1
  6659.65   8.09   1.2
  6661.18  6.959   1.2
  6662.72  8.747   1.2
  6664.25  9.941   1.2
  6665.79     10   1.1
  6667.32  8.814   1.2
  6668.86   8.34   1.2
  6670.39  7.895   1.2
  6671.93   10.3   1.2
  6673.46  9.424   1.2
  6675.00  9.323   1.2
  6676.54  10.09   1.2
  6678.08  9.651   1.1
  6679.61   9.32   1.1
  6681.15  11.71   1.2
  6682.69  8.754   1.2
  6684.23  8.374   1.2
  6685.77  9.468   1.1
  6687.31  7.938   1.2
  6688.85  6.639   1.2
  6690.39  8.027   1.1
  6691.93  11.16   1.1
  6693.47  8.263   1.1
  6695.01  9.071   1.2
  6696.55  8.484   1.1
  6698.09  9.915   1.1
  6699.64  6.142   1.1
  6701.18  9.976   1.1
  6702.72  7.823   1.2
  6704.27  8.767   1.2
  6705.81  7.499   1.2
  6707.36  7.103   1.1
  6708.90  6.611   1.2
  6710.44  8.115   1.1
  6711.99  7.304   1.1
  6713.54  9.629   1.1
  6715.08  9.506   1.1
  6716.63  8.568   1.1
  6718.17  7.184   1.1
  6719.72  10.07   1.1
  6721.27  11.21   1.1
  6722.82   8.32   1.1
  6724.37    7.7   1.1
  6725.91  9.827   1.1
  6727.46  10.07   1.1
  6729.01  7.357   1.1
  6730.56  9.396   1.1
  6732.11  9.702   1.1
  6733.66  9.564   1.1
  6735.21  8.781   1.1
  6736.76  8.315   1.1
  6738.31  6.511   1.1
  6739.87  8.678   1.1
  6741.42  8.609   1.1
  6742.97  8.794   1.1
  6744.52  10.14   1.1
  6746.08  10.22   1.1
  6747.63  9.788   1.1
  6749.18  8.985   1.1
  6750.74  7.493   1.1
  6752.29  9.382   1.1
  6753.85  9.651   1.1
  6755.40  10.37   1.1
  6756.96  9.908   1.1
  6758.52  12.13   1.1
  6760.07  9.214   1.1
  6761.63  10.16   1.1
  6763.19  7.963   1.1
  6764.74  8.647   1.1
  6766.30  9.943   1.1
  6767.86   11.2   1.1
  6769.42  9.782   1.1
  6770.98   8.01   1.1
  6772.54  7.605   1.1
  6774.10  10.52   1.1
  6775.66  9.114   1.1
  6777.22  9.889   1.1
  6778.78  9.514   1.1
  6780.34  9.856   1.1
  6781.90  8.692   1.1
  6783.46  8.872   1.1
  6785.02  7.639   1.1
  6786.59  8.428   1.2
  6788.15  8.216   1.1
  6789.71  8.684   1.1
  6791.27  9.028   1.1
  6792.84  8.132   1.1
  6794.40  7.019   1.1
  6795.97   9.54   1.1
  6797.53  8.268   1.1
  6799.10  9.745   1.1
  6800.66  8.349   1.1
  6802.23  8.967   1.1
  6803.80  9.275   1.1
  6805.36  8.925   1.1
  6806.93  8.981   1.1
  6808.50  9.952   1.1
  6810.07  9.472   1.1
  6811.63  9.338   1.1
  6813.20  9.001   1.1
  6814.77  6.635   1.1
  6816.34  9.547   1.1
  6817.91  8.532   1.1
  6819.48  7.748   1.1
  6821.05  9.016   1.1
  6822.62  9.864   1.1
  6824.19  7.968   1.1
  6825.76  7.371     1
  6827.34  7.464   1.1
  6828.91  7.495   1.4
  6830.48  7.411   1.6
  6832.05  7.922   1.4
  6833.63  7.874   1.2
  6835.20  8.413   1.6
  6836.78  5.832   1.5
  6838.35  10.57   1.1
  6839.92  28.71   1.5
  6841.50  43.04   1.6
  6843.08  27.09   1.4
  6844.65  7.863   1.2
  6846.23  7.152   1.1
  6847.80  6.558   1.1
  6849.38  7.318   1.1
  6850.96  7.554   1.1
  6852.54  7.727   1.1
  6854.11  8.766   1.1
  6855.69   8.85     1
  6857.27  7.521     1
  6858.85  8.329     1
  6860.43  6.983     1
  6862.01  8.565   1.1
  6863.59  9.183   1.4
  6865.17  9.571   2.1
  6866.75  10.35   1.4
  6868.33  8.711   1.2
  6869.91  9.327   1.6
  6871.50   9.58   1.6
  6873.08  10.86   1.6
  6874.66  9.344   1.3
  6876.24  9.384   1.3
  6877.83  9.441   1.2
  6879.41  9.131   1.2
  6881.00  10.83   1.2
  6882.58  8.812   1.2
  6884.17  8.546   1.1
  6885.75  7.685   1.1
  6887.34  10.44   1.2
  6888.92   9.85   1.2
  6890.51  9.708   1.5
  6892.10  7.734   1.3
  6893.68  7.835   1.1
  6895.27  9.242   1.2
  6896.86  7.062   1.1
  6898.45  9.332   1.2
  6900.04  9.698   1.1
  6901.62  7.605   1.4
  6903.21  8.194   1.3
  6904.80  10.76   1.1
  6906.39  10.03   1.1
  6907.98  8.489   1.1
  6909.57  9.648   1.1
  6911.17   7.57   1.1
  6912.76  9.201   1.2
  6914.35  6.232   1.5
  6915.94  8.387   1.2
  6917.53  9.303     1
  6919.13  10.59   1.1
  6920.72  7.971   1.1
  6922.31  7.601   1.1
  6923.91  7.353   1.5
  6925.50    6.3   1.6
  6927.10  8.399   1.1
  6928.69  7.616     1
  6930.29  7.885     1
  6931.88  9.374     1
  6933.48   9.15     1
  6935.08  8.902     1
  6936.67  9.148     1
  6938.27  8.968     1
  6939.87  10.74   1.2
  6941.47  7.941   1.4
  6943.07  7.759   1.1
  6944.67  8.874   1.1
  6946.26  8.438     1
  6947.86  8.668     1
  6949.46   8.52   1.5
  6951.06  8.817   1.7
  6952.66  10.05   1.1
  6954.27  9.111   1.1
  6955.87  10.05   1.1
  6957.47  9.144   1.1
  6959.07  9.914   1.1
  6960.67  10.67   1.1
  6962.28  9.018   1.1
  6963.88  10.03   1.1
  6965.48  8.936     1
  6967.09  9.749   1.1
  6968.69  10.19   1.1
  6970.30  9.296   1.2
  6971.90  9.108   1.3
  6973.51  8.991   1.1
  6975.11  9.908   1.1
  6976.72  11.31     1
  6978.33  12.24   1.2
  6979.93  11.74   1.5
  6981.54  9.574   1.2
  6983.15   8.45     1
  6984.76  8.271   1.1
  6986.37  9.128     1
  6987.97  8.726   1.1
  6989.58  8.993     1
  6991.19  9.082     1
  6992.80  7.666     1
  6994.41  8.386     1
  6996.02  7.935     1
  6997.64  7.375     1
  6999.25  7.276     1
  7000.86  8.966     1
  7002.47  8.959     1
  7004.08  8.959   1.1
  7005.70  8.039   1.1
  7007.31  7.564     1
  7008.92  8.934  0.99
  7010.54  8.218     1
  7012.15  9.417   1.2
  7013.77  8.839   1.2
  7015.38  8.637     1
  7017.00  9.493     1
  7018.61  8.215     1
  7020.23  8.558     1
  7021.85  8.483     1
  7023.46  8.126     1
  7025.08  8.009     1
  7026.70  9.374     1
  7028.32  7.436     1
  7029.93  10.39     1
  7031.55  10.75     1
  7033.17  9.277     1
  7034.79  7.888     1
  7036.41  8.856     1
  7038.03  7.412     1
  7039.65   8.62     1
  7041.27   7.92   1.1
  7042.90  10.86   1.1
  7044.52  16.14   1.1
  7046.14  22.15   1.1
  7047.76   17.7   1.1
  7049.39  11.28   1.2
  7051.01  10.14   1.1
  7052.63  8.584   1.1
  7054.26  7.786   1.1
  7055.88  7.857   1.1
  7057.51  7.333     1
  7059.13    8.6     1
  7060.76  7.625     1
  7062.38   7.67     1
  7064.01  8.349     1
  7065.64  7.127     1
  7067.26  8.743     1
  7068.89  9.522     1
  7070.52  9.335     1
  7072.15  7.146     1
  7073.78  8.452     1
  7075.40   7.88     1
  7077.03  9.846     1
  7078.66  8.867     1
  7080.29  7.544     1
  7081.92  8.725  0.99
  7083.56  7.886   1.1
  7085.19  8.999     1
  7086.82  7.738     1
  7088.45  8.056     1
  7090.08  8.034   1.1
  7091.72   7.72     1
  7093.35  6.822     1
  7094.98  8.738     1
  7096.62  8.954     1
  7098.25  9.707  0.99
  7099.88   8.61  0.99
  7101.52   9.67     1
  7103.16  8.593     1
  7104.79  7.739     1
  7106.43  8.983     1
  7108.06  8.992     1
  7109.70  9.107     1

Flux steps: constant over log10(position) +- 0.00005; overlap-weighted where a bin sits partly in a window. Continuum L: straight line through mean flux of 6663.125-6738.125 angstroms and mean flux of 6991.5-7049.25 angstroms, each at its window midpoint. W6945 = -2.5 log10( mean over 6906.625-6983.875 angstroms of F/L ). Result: 0.03 mag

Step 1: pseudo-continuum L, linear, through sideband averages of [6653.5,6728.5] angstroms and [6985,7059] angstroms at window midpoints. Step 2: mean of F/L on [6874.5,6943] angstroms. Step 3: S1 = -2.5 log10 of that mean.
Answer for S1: 0.05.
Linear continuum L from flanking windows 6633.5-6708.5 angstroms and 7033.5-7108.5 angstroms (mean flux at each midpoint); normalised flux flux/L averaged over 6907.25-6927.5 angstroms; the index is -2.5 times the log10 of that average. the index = 0.11 mag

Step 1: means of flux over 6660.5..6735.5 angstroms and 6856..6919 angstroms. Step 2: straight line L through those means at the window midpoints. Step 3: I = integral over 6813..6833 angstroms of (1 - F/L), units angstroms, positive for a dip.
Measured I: 1.8 angstroms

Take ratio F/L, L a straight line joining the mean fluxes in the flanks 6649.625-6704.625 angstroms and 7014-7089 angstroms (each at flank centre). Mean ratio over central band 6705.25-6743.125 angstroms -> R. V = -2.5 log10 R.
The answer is 0.05 mag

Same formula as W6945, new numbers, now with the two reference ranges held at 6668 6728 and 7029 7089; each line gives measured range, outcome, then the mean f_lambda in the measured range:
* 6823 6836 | 0.16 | 7.8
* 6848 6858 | 0.15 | 7.87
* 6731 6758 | -0.03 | 9.14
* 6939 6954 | 0.04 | 8.87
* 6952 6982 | -0.08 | 9.95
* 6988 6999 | 0.14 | 8.22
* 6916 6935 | 0.11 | 8.34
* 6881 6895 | 0.02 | 8.96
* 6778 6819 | 0.02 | 8.79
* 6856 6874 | 0.01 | 9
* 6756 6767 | -0.09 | 9.72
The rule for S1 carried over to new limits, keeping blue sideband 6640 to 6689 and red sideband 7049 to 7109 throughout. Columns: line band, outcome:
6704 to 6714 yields 0.16 mag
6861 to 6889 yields -0.07 mag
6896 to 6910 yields -0.03 mag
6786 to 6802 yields 0.04 mag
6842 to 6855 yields -0.21 mag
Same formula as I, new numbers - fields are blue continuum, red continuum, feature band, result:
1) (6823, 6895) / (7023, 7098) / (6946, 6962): 0.54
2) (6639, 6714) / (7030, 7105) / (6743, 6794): -1.93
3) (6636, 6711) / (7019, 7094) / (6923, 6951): 1.84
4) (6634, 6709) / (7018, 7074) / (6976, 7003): 1.00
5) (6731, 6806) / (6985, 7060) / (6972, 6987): -1.06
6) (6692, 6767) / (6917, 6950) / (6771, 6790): -0.14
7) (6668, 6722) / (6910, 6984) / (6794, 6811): -0.18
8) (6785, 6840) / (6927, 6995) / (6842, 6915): -2.16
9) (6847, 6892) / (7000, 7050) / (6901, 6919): 0.70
